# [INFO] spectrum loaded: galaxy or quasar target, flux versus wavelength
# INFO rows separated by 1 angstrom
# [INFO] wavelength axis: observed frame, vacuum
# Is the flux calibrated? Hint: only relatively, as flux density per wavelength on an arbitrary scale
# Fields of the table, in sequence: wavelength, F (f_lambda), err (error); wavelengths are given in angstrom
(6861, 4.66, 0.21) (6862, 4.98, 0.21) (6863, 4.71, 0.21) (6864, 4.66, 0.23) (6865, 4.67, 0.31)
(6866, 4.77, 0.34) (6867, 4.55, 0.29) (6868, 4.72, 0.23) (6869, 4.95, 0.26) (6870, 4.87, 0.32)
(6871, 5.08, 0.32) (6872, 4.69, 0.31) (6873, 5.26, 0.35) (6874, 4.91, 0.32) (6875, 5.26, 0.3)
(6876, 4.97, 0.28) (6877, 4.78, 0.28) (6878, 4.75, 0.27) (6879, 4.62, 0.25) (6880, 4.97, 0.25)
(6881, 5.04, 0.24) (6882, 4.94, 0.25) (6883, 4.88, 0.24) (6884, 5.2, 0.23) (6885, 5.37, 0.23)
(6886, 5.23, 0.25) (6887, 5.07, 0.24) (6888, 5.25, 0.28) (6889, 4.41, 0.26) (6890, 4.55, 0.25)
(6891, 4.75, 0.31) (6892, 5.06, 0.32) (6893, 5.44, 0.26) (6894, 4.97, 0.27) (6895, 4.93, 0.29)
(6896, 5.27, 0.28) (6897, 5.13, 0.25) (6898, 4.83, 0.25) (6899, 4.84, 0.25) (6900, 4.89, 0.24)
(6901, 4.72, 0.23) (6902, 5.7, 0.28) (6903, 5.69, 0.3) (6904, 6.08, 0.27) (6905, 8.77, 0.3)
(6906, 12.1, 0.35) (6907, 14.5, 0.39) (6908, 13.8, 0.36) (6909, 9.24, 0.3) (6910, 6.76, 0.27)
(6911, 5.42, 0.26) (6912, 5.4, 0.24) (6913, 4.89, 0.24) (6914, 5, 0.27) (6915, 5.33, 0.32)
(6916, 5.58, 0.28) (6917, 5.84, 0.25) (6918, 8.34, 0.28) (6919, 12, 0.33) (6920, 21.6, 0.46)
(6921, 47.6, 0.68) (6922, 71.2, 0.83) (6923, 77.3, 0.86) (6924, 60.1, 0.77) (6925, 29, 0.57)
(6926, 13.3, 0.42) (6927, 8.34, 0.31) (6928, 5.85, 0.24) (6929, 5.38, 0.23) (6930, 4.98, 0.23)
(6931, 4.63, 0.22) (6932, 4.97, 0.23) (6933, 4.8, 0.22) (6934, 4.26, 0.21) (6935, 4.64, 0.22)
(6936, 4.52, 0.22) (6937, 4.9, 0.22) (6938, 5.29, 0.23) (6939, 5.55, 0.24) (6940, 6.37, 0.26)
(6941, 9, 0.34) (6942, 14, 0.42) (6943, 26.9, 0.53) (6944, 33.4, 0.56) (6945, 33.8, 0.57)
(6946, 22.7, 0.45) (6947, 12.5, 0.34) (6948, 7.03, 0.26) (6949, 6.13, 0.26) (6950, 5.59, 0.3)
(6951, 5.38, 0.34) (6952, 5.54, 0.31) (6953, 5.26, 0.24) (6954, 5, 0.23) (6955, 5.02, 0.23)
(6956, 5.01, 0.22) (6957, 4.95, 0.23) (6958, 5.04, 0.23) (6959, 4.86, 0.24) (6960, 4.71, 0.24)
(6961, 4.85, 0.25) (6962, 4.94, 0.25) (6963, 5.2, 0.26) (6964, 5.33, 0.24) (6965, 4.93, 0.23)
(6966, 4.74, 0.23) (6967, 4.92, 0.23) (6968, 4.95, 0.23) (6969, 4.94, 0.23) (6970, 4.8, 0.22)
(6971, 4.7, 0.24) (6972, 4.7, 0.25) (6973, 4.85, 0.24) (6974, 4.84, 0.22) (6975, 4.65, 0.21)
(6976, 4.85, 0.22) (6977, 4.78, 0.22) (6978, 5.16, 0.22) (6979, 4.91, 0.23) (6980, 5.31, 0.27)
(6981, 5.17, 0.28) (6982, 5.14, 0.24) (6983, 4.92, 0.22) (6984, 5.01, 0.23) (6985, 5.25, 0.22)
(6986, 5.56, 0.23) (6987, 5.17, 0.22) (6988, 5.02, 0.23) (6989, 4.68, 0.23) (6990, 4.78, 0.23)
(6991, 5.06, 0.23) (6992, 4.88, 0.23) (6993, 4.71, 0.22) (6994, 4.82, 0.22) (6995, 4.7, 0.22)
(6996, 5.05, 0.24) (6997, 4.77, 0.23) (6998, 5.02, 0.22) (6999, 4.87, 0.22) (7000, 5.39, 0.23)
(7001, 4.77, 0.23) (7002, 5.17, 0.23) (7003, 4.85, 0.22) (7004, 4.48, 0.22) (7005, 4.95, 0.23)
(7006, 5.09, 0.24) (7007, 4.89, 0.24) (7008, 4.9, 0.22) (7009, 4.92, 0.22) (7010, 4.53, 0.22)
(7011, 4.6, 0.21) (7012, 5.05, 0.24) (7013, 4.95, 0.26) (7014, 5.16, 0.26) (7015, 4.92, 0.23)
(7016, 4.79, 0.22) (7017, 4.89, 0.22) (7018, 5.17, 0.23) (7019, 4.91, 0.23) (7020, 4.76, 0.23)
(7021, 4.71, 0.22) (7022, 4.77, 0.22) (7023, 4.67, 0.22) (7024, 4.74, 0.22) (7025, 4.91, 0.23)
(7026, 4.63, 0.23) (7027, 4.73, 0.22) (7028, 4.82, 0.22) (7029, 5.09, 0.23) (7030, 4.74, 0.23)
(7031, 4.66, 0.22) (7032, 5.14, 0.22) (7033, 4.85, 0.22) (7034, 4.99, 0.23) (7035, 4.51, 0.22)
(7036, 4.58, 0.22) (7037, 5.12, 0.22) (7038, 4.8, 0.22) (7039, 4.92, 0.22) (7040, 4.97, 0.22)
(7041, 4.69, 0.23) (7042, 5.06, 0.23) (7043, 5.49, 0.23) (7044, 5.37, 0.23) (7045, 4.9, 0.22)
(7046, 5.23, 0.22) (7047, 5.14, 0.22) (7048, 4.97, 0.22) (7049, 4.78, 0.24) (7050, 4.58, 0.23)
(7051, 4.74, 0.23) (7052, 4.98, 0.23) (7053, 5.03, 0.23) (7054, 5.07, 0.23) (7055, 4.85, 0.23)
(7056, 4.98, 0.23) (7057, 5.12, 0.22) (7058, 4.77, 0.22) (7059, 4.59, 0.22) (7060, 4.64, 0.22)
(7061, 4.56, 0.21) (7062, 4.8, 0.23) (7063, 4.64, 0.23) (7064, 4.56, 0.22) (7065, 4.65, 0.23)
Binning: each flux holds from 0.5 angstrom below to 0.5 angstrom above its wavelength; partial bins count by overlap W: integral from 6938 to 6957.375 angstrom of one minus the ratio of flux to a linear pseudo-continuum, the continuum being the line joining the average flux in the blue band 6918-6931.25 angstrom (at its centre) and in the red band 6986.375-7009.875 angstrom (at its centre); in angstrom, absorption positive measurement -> 8.8 angstrom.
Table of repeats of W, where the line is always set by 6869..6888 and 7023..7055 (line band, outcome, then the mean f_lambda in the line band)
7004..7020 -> 0.1 angstrom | 4.9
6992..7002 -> 0.0 angstrom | 4.91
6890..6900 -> 0.0 angstrom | 4.99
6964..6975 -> 0.2 angstrom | 4.85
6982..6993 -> -0.2 angstrom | 5.02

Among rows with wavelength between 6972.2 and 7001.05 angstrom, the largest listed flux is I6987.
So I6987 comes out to 5.56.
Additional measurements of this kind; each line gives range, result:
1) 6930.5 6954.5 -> 33.8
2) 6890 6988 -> 77.3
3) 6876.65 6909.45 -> 14.5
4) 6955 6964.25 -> 5.33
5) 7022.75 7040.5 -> 5.14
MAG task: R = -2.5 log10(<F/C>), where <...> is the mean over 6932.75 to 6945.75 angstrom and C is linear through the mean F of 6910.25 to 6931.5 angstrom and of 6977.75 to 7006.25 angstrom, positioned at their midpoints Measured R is 0.20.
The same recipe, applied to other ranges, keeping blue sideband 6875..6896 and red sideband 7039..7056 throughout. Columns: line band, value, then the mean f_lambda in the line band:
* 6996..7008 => 0.011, 4.94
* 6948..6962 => -0.055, 5.24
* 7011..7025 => 0.024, 4.87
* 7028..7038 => 0.030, 4.85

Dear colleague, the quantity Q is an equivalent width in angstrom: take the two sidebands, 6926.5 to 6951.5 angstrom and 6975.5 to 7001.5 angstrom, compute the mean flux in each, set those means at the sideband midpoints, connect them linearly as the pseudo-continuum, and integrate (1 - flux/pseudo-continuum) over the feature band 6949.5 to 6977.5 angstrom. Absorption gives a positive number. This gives 9.36 angstrom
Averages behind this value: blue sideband 10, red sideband 4.99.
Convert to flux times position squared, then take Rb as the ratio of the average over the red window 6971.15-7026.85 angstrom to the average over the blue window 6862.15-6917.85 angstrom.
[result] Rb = 0.89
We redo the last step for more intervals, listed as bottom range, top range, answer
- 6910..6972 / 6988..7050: 0.42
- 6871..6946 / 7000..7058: 0.47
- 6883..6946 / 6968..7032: 0.42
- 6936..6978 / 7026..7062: 0.64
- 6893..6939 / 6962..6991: 0.41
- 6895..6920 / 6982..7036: 0.69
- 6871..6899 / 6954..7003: 1.02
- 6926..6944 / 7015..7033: 0.60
